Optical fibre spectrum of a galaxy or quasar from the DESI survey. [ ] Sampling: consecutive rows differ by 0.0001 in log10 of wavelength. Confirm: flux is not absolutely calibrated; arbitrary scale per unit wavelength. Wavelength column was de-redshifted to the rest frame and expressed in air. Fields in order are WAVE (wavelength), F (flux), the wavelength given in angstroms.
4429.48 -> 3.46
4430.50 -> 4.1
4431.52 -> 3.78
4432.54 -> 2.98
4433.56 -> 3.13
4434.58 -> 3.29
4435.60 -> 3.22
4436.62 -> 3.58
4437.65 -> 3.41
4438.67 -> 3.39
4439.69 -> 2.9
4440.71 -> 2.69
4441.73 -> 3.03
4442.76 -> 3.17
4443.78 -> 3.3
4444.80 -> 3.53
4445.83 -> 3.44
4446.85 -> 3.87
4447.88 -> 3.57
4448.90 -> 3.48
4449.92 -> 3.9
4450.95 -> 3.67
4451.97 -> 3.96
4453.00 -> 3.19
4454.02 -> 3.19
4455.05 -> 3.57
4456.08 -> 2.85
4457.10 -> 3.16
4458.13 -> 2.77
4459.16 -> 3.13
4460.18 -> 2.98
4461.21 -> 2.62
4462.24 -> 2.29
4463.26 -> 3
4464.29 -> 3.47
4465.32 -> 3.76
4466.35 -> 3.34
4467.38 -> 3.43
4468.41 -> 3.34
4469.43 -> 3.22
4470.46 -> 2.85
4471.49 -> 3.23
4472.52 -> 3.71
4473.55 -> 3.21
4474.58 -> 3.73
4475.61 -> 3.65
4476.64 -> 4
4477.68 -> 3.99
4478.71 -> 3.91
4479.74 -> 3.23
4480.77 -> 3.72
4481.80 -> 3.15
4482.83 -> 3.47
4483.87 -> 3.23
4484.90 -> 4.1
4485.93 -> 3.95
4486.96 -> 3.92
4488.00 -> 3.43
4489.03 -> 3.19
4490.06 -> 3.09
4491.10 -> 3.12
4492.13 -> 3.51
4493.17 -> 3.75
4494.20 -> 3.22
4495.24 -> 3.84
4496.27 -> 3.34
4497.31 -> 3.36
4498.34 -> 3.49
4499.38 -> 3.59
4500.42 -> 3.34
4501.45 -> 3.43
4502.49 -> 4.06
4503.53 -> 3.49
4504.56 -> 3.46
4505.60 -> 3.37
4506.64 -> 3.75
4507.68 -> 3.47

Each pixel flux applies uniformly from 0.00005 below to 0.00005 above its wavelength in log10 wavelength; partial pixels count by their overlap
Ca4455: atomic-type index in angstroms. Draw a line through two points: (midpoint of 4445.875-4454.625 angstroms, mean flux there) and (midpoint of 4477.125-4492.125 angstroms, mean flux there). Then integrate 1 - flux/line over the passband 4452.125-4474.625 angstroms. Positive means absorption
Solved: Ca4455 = 2.4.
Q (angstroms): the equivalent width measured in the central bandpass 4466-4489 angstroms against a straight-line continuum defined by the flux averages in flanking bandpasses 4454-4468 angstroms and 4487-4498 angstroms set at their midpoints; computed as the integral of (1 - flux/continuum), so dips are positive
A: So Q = -1.9 angstroms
